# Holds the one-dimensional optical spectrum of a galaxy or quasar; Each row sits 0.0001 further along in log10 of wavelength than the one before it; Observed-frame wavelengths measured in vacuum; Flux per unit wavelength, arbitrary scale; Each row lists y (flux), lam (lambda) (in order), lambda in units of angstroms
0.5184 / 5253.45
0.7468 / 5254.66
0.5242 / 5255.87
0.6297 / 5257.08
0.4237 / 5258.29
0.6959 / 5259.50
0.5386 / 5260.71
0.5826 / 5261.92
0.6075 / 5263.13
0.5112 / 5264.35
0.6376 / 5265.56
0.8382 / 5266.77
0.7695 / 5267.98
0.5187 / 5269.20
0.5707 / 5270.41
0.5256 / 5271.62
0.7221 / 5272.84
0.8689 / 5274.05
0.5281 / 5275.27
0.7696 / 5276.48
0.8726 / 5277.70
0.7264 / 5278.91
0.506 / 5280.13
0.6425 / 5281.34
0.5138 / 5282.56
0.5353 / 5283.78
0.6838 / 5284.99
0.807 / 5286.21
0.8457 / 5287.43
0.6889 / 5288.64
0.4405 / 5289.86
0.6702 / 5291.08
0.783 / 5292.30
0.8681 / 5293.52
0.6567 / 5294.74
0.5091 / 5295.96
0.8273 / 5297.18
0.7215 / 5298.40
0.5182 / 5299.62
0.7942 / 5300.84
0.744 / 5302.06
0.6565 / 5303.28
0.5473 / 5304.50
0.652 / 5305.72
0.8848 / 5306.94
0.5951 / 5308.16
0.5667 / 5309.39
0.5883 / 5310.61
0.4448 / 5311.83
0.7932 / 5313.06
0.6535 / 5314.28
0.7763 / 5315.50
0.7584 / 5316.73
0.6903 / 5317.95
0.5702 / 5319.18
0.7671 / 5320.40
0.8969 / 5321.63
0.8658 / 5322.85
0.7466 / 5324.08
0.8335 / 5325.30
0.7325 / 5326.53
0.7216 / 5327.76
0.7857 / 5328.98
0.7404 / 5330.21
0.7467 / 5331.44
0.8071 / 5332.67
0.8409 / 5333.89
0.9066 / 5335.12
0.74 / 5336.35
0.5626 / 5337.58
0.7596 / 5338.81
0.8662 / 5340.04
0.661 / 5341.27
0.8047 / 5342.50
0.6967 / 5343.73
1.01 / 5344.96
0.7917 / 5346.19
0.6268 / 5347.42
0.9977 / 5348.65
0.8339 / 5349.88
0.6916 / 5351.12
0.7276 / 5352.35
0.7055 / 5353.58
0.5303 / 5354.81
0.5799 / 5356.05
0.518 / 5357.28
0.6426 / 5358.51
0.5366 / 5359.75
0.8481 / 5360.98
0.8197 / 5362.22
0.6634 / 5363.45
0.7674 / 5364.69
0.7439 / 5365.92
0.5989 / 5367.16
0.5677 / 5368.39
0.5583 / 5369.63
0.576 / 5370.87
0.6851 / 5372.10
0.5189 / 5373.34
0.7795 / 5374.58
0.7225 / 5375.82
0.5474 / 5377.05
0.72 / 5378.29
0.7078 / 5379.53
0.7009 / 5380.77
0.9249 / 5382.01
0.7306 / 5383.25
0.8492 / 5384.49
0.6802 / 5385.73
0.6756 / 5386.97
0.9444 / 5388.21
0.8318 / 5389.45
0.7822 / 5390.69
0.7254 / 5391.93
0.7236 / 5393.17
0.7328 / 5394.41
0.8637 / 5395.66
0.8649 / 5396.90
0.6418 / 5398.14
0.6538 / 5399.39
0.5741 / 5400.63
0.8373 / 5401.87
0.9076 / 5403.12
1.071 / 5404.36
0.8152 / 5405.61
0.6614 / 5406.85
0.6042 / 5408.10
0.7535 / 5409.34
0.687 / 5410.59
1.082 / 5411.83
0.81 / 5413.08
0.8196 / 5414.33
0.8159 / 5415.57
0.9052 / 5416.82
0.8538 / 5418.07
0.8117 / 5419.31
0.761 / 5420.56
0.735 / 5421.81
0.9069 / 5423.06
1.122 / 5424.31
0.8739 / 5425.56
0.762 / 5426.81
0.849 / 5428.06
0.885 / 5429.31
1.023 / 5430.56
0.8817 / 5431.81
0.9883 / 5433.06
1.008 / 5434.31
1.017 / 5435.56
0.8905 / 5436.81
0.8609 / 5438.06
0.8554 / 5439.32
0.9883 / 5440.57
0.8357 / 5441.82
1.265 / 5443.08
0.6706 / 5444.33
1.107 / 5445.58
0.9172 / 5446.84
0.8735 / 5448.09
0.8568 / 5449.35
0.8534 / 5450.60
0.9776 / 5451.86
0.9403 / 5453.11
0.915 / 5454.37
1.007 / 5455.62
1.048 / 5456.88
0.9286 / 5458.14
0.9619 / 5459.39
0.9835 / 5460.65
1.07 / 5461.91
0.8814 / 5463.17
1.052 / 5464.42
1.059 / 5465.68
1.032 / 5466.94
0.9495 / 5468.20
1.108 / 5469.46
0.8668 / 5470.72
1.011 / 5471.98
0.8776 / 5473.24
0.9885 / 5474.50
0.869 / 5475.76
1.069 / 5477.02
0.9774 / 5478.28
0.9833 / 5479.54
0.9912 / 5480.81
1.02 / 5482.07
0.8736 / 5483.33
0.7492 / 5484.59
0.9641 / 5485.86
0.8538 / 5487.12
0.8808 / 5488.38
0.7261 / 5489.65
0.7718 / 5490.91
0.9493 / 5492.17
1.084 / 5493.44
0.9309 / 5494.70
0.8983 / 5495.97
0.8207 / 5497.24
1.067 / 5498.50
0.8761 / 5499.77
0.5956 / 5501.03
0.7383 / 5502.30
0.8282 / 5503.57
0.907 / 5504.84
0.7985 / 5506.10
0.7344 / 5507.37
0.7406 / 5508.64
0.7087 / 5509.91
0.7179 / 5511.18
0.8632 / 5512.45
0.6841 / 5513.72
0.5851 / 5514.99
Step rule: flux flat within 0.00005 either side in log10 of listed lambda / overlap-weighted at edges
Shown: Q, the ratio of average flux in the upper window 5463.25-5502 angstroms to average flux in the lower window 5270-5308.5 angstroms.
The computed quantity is 1.37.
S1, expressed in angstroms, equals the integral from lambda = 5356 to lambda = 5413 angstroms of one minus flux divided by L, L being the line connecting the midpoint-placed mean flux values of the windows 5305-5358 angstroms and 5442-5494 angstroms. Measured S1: 6.1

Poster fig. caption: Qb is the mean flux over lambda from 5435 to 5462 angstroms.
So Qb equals 0.944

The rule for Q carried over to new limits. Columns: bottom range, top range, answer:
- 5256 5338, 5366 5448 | 1.18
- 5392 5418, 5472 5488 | 1.18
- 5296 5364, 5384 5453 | 1.18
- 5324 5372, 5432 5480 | 1.33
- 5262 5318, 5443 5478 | 1.44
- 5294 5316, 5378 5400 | 1.15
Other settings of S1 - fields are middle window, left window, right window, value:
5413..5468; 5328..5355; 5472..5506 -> -4.5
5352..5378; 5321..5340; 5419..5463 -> 5.6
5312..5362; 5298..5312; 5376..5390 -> -3.7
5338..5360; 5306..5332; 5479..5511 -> 0.6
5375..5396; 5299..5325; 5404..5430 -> 1.0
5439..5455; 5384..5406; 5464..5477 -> -0.1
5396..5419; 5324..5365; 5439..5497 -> 1.3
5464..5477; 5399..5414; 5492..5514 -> -2.7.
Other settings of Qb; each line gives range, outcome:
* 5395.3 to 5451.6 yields 0.864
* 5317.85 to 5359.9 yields 0.744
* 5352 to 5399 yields 0.703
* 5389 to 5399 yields 0.767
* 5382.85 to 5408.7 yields 0.77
